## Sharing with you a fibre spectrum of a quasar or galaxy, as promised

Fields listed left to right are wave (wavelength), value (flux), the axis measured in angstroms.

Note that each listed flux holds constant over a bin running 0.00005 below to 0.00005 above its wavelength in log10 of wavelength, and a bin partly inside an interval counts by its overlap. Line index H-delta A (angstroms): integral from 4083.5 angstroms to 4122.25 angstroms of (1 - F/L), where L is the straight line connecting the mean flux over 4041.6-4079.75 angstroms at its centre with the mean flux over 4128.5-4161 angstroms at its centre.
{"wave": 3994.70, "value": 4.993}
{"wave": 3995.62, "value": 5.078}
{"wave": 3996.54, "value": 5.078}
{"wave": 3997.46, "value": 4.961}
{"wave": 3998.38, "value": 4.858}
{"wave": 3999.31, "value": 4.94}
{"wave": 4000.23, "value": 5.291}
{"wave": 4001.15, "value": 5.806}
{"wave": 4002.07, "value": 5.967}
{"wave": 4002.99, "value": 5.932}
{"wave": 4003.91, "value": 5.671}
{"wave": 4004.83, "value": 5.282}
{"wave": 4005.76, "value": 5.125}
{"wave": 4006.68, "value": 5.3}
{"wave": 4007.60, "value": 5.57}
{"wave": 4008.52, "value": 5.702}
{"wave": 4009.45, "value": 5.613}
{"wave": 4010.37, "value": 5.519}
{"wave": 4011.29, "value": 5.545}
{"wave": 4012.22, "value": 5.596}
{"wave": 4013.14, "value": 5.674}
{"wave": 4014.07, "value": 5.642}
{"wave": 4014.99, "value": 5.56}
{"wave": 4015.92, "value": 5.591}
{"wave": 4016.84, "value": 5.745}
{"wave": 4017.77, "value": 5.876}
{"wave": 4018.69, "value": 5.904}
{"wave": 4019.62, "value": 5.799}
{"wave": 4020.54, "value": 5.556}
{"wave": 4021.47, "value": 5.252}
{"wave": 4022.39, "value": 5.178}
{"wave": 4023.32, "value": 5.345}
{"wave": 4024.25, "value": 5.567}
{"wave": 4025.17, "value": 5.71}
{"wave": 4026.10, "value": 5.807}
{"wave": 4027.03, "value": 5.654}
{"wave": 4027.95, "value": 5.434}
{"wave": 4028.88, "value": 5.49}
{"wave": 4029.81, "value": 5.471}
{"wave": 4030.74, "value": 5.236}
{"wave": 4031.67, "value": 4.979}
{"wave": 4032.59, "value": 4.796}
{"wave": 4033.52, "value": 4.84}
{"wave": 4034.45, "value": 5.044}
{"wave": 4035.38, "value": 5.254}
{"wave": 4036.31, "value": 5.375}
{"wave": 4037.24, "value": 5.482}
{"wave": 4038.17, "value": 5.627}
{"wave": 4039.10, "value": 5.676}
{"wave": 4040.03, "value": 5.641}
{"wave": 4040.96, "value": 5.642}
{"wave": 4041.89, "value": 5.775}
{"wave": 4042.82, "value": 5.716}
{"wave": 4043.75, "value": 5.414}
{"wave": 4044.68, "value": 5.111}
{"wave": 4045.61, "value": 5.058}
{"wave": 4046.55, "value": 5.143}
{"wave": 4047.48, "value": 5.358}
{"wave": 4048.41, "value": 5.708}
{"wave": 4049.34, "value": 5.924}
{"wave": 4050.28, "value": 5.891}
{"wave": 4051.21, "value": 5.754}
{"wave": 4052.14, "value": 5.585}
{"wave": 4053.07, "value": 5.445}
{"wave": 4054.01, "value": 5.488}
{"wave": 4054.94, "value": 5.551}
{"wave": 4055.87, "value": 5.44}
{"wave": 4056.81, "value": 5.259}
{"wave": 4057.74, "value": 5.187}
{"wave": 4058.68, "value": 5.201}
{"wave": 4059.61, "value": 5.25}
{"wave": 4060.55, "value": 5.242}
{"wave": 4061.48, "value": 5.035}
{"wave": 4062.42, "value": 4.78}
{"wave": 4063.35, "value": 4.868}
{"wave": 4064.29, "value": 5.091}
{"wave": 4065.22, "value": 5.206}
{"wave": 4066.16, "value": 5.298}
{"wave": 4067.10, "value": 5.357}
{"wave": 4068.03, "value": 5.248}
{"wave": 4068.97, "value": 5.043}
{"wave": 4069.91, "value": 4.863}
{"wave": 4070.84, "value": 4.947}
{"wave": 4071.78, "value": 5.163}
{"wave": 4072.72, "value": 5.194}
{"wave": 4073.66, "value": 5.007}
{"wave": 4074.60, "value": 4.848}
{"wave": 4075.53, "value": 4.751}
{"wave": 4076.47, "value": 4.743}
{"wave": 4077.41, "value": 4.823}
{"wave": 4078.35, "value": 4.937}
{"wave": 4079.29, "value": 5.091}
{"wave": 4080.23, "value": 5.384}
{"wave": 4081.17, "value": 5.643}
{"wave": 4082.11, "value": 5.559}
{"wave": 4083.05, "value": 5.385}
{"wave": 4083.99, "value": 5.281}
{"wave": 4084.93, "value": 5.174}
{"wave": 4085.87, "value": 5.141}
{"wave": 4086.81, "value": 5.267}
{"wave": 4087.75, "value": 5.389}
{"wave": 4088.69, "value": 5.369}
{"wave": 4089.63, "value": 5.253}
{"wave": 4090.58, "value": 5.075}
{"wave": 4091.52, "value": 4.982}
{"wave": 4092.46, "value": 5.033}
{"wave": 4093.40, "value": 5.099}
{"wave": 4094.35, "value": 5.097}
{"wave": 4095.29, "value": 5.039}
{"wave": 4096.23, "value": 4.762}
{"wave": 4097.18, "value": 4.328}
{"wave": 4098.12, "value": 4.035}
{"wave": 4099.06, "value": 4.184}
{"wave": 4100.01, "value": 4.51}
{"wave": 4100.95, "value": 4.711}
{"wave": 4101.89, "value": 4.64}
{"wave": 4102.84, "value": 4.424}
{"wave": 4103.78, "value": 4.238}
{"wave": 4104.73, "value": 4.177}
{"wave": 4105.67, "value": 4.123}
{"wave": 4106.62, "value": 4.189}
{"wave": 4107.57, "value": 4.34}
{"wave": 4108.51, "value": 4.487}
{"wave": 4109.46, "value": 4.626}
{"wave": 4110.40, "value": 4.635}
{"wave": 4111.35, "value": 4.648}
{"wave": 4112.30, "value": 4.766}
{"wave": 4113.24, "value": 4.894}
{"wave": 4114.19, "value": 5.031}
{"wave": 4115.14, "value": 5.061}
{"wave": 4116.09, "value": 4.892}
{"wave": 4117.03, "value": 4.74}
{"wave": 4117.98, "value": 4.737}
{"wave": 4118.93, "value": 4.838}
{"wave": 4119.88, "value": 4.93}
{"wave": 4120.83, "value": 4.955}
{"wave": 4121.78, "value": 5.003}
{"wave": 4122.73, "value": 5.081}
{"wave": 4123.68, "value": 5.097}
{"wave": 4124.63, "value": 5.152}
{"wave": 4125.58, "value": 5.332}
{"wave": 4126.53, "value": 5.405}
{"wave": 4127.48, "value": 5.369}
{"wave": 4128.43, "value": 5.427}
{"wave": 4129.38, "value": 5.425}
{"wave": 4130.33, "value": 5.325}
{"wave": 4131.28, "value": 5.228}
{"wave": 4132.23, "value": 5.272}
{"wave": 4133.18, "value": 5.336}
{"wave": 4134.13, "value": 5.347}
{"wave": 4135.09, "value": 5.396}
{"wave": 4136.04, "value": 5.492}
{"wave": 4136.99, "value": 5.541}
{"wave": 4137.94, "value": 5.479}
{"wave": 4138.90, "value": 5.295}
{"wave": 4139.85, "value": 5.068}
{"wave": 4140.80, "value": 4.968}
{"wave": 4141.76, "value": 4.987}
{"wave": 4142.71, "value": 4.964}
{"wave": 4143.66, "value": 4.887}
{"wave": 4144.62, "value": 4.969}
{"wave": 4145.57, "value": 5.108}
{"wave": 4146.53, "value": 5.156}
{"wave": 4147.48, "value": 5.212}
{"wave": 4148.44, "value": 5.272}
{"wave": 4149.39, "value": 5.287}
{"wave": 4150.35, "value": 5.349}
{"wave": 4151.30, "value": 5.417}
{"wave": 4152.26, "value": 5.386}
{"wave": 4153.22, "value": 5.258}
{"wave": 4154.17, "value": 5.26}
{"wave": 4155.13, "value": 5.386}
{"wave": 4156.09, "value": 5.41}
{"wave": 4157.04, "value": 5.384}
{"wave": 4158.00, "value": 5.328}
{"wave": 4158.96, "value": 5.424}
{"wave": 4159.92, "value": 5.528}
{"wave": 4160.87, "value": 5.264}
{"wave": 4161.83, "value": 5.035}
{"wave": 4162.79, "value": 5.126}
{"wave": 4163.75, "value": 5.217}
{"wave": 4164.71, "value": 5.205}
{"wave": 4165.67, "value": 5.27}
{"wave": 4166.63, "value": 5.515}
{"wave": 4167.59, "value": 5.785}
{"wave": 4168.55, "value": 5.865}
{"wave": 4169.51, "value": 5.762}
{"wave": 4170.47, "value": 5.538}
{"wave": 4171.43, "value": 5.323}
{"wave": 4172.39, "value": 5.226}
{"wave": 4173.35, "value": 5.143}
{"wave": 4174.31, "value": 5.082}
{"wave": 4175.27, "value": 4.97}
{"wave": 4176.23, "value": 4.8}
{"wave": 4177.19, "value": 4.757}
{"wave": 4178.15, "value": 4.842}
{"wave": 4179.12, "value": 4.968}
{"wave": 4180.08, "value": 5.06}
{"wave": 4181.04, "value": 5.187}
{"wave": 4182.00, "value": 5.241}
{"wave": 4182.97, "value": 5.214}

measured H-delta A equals 3.5 angstroms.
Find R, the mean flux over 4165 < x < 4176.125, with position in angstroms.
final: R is 5.38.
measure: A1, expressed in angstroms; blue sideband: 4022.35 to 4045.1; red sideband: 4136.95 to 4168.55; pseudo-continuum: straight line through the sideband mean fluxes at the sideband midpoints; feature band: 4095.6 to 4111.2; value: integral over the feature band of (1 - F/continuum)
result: 2.69 angstroms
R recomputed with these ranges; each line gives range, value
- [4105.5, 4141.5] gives 5.03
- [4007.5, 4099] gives 5.3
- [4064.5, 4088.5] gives 5.15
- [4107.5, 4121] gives 4.78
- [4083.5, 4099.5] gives 4.97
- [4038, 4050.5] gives 5.54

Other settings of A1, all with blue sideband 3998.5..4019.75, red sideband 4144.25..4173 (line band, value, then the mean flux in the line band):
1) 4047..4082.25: 1.62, 5.24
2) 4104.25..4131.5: 2.59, 4.89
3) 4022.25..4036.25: 0.56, 5.32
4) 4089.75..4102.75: 1.68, 4.73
